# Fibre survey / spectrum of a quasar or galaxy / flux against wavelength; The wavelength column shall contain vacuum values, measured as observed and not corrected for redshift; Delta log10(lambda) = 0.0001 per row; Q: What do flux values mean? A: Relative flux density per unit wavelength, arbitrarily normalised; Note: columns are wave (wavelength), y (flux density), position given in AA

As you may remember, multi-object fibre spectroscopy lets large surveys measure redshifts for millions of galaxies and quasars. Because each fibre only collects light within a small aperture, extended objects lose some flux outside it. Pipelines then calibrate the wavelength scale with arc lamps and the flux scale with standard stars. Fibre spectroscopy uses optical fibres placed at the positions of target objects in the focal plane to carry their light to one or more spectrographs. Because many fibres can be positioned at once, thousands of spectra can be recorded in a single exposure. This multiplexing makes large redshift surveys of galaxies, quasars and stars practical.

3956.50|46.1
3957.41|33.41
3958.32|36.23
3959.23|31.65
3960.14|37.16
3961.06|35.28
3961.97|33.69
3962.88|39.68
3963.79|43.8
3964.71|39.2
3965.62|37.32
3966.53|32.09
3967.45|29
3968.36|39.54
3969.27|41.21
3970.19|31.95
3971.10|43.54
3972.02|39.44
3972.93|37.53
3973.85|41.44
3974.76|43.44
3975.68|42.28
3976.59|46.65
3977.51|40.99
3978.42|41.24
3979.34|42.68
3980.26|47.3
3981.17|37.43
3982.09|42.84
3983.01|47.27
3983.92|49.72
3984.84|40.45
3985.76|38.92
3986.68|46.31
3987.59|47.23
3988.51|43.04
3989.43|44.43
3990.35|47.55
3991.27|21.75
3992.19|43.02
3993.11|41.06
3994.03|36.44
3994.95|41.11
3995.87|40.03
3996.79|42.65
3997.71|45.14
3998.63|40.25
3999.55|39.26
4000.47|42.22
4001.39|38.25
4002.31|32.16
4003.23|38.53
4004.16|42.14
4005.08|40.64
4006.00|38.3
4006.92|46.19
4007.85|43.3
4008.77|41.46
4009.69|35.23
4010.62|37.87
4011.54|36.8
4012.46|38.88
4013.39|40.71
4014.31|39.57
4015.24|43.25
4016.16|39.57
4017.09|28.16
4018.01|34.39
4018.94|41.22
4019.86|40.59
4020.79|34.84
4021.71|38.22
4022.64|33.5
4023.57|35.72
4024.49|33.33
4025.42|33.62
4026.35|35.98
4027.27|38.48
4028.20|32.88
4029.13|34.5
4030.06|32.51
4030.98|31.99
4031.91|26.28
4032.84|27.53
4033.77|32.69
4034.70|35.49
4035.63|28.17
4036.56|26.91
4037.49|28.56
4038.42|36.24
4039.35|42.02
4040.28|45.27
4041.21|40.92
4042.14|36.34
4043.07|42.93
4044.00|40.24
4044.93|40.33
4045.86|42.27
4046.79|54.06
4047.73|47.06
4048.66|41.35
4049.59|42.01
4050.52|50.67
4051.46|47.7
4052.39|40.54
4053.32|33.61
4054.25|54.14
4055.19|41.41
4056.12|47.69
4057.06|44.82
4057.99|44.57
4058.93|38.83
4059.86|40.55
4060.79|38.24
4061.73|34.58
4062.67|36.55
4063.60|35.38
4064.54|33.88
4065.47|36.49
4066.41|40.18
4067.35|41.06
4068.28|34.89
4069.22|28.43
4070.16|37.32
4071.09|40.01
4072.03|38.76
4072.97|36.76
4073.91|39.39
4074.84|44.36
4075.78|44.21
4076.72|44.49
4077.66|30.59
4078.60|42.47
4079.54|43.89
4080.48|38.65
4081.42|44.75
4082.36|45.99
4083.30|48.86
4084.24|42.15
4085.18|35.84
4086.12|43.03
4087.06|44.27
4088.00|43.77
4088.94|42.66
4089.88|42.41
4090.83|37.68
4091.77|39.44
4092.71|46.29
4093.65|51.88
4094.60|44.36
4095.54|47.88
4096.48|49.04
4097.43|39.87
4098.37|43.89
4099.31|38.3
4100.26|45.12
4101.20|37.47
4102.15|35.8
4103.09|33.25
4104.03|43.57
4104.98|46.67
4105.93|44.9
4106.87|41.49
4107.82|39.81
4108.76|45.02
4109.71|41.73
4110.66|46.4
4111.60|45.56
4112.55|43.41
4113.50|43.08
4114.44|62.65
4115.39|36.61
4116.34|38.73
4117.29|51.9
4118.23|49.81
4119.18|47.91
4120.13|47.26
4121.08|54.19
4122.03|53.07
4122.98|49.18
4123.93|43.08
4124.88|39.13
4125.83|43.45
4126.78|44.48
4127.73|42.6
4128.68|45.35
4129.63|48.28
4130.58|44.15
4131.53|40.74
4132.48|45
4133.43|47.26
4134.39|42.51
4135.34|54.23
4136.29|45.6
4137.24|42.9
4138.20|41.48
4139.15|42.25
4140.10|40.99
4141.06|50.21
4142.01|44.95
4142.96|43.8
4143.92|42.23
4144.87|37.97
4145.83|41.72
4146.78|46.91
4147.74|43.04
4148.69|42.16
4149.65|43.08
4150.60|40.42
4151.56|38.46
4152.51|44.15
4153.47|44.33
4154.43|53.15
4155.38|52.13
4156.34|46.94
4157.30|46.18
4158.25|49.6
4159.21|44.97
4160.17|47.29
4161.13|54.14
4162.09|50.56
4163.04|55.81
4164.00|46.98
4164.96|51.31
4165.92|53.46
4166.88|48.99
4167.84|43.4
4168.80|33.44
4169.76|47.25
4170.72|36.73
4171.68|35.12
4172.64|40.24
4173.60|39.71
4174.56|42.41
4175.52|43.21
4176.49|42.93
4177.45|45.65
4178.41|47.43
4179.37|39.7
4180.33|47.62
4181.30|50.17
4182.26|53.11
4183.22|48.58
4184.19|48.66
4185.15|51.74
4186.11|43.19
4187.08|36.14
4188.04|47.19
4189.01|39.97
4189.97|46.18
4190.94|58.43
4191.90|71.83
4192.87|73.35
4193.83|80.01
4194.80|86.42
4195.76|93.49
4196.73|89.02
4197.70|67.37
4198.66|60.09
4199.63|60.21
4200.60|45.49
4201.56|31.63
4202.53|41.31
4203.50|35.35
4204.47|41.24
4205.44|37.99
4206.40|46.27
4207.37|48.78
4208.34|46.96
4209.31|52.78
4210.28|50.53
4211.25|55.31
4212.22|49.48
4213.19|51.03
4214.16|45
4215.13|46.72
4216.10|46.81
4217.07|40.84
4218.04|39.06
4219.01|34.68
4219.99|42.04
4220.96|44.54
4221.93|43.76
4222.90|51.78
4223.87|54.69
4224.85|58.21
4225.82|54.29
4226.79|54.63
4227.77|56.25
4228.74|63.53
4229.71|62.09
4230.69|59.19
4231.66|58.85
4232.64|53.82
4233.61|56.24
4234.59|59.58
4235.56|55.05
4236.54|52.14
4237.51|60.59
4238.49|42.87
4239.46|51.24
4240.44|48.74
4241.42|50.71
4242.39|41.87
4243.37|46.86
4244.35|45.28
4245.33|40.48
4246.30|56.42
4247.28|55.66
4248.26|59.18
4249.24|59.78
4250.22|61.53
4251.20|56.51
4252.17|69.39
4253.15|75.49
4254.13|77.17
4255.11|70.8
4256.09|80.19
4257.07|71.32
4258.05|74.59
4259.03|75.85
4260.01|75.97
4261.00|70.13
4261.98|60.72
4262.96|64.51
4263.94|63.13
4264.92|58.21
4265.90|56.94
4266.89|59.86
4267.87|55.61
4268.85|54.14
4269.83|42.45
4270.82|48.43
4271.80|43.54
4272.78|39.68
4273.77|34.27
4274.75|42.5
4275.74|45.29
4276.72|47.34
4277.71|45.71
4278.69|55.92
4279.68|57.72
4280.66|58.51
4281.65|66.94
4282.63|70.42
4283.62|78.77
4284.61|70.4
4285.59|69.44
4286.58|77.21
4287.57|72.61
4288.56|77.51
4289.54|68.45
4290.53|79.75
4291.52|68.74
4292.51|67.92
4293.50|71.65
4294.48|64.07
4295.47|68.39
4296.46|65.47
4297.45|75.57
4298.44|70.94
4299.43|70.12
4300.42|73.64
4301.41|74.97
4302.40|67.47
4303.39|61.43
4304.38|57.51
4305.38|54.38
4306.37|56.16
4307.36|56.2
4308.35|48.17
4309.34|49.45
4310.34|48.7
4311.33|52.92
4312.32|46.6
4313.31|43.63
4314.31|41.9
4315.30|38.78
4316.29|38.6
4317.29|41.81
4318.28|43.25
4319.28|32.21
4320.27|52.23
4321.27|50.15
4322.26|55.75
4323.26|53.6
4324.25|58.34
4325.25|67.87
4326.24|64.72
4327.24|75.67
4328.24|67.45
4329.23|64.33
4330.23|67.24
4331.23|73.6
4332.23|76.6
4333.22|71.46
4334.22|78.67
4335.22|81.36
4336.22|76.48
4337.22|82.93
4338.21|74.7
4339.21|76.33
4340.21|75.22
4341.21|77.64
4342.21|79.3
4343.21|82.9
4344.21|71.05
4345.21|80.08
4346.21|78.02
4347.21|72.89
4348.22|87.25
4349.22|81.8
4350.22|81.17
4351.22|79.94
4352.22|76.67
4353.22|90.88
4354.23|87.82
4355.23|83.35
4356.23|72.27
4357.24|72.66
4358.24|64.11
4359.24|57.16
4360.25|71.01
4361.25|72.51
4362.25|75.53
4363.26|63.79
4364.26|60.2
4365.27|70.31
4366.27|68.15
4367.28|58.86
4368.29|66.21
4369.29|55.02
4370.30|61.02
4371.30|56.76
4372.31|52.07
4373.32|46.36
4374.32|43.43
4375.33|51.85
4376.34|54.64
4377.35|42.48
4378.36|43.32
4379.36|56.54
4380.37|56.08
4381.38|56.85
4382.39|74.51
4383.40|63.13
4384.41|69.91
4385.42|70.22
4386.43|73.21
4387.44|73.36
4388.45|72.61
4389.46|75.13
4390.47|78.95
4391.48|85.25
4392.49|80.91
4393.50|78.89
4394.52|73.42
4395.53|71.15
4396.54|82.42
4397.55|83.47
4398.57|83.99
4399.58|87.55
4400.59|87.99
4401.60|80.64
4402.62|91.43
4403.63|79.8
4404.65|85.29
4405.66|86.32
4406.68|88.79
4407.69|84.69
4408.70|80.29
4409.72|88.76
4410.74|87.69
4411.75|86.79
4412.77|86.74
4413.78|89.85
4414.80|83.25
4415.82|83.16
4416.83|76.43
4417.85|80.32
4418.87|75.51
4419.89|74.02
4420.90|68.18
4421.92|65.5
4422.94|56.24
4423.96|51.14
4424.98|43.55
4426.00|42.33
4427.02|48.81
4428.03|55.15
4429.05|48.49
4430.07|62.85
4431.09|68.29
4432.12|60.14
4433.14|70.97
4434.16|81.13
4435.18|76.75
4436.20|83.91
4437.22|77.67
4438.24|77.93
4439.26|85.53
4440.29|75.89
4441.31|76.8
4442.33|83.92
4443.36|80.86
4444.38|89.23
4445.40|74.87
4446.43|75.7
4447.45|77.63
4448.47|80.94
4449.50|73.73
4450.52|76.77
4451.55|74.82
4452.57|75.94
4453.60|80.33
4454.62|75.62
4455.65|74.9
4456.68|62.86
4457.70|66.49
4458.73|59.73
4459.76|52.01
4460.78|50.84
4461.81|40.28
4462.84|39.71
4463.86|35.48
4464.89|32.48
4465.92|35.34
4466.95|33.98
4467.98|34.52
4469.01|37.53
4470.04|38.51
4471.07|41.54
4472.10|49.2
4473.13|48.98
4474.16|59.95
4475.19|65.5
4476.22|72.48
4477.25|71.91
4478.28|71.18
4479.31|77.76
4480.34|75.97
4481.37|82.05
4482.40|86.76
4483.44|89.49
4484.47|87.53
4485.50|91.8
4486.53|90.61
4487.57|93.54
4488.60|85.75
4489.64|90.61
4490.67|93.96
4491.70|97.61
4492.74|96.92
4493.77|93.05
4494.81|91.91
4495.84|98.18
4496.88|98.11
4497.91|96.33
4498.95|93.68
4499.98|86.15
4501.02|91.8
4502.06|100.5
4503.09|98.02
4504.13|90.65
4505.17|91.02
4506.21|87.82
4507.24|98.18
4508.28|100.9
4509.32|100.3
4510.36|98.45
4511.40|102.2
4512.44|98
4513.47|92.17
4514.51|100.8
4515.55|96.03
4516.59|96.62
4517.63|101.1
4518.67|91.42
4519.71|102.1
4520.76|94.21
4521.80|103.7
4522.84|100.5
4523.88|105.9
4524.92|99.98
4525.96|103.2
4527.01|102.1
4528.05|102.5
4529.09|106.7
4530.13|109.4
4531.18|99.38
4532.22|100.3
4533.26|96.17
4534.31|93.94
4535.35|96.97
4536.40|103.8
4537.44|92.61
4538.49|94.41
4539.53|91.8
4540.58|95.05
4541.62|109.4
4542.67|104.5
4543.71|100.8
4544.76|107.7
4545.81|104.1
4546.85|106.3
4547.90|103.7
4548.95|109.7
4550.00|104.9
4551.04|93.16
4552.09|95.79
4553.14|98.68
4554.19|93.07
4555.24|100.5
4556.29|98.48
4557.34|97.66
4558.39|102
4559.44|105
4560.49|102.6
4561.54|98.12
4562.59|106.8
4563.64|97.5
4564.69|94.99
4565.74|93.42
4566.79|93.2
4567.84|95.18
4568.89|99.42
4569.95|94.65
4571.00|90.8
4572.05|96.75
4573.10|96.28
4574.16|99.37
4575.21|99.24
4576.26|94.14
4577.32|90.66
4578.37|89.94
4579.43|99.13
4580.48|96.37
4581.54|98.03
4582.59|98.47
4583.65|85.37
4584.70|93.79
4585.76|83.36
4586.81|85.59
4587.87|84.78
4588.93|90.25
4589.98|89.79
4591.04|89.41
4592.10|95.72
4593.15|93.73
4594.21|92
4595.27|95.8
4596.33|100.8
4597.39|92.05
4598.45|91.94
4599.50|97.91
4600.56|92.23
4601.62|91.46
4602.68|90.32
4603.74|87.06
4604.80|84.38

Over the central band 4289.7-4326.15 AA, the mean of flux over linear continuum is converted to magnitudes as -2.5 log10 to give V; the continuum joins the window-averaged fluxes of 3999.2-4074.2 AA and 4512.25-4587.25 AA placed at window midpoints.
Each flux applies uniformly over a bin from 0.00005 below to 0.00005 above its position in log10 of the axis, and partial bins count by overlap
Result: 0.209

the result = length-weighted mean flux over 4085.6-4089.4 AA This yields 43.4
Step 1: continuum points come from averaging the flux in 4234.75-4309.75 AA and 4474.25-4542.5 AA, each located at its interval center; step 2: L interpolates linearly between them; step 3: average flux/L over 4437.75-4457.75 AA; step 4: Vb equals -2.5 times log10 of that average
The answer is 0.11 mag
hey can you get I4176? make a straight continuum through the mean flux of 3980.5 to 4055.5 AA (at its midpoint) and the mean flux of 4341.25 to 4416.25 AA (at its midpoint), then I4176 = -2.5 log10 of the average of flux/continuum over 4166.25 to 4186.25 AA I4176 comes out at 0.22 mag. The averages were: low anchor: 39.2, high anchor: 73.4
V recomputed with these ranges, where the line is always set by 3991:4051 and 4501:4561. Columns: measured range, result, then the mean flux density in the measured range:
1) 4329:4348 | 0.00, 76.1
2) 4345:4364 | 0.03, 76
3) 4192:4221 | 0.14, 53.1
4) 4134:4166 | 0.17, 46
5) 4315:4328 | 0.38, 52.3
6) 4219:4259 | 0.14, 56.9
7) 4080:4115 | 0.09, 43.4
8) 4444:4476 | 0.48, 58.5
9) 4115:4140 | 0.12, 45.4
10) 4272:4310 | 0.13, 62.4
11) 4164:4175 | 0.28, 43.1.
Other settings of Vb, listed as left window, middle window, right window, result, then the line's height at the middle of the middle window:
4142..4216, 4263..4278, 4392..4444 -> 0.19 mag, 59.2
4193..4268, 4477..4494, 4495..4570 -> 0.06 mag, 92.2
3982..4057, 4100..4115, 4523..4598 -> 0.13 mag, 48.8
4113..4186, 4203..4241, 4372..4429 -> 0.06 mag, 53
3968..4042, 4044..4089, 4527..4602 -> 0.09 mag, 45.1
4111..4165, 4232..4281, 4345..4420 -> 0.05 mag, 59.2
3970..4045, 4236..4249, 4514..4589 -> 0.27 mag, 64.4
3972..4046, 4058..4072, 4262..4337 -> 0.15 mag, 42.9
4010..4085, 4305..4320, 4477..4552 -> 0.47 mag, 71.3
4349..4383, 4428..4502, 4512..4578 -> 0.16 mag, 83.8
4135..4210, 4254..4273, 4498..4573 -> -0.02 mag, 61.2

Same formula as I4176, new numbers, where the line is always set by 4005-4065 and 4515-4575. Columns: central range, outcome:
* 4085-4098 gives 0.04 mag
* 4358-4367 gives 0.16 mag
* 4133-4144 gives 0.13 mag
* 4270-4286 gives 0.24 mag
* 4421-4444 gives 0.27 mag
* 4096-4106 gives 0.12 mag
